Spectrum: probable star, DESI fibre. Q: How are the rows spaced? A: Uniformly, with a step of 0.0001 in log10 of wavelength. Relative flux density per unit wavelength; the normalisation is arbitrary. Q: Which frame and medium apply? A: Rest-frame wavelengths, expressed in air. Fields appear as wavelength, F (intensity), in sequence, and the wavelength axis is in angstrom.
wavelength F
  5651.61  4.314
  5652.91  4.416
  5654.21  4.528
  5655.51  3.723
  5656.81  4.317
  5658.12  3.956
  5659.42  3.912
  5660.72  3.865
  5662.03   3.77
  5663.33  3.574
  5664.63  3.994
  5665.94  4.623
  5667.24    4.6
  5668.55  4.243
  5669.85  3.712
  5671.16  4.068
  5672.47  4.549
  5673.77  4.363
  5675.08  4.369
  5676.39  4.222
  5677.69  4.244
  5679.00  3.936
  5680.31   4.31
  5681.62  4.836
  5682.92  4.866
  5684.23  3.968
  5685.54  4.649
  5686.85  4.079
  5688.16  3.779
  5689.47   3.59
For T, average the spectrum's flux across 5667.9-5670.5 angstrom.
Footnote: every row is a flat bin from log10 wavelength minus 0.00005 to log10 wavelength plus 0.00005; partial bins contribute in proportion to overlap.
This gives 3.99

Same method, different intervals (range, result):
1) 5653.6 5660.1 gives 4.09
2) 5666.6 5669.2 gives 4.42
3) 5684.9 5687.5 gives 4.36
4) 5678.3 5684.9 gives 4.38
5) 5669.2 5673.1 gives 4.1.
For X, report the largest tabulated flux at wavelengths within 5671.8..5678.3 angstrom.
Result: 4.549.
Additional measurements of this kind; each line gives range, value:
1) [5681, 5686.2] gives 4.866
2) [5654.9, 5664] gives 4.317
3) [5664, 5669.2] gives 4.623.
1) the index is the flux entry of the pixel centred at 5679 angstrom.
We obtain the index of 3.936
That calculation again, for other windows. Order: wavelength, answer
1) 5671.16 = 4.068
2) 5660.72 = 3.865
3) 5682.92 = 4.866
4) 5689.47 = 3.59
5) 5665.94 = 4.623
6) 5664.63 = 3.994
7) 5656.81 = 4.317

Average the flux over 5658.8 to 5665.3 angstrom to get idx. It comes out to 3.82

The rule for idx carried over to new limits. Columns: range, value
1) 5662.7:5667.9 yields 4.2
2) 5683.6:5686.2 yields 4.31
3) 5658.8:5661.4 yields 3.88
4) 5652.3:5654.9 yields 4.47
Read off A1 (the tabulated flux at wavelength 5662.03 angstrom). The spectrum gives 3.77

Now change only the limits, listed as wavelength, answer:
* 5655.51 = 3.723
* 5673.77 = 4.363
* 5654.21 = 4.528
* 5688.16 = 3.779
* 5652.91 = 4.416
